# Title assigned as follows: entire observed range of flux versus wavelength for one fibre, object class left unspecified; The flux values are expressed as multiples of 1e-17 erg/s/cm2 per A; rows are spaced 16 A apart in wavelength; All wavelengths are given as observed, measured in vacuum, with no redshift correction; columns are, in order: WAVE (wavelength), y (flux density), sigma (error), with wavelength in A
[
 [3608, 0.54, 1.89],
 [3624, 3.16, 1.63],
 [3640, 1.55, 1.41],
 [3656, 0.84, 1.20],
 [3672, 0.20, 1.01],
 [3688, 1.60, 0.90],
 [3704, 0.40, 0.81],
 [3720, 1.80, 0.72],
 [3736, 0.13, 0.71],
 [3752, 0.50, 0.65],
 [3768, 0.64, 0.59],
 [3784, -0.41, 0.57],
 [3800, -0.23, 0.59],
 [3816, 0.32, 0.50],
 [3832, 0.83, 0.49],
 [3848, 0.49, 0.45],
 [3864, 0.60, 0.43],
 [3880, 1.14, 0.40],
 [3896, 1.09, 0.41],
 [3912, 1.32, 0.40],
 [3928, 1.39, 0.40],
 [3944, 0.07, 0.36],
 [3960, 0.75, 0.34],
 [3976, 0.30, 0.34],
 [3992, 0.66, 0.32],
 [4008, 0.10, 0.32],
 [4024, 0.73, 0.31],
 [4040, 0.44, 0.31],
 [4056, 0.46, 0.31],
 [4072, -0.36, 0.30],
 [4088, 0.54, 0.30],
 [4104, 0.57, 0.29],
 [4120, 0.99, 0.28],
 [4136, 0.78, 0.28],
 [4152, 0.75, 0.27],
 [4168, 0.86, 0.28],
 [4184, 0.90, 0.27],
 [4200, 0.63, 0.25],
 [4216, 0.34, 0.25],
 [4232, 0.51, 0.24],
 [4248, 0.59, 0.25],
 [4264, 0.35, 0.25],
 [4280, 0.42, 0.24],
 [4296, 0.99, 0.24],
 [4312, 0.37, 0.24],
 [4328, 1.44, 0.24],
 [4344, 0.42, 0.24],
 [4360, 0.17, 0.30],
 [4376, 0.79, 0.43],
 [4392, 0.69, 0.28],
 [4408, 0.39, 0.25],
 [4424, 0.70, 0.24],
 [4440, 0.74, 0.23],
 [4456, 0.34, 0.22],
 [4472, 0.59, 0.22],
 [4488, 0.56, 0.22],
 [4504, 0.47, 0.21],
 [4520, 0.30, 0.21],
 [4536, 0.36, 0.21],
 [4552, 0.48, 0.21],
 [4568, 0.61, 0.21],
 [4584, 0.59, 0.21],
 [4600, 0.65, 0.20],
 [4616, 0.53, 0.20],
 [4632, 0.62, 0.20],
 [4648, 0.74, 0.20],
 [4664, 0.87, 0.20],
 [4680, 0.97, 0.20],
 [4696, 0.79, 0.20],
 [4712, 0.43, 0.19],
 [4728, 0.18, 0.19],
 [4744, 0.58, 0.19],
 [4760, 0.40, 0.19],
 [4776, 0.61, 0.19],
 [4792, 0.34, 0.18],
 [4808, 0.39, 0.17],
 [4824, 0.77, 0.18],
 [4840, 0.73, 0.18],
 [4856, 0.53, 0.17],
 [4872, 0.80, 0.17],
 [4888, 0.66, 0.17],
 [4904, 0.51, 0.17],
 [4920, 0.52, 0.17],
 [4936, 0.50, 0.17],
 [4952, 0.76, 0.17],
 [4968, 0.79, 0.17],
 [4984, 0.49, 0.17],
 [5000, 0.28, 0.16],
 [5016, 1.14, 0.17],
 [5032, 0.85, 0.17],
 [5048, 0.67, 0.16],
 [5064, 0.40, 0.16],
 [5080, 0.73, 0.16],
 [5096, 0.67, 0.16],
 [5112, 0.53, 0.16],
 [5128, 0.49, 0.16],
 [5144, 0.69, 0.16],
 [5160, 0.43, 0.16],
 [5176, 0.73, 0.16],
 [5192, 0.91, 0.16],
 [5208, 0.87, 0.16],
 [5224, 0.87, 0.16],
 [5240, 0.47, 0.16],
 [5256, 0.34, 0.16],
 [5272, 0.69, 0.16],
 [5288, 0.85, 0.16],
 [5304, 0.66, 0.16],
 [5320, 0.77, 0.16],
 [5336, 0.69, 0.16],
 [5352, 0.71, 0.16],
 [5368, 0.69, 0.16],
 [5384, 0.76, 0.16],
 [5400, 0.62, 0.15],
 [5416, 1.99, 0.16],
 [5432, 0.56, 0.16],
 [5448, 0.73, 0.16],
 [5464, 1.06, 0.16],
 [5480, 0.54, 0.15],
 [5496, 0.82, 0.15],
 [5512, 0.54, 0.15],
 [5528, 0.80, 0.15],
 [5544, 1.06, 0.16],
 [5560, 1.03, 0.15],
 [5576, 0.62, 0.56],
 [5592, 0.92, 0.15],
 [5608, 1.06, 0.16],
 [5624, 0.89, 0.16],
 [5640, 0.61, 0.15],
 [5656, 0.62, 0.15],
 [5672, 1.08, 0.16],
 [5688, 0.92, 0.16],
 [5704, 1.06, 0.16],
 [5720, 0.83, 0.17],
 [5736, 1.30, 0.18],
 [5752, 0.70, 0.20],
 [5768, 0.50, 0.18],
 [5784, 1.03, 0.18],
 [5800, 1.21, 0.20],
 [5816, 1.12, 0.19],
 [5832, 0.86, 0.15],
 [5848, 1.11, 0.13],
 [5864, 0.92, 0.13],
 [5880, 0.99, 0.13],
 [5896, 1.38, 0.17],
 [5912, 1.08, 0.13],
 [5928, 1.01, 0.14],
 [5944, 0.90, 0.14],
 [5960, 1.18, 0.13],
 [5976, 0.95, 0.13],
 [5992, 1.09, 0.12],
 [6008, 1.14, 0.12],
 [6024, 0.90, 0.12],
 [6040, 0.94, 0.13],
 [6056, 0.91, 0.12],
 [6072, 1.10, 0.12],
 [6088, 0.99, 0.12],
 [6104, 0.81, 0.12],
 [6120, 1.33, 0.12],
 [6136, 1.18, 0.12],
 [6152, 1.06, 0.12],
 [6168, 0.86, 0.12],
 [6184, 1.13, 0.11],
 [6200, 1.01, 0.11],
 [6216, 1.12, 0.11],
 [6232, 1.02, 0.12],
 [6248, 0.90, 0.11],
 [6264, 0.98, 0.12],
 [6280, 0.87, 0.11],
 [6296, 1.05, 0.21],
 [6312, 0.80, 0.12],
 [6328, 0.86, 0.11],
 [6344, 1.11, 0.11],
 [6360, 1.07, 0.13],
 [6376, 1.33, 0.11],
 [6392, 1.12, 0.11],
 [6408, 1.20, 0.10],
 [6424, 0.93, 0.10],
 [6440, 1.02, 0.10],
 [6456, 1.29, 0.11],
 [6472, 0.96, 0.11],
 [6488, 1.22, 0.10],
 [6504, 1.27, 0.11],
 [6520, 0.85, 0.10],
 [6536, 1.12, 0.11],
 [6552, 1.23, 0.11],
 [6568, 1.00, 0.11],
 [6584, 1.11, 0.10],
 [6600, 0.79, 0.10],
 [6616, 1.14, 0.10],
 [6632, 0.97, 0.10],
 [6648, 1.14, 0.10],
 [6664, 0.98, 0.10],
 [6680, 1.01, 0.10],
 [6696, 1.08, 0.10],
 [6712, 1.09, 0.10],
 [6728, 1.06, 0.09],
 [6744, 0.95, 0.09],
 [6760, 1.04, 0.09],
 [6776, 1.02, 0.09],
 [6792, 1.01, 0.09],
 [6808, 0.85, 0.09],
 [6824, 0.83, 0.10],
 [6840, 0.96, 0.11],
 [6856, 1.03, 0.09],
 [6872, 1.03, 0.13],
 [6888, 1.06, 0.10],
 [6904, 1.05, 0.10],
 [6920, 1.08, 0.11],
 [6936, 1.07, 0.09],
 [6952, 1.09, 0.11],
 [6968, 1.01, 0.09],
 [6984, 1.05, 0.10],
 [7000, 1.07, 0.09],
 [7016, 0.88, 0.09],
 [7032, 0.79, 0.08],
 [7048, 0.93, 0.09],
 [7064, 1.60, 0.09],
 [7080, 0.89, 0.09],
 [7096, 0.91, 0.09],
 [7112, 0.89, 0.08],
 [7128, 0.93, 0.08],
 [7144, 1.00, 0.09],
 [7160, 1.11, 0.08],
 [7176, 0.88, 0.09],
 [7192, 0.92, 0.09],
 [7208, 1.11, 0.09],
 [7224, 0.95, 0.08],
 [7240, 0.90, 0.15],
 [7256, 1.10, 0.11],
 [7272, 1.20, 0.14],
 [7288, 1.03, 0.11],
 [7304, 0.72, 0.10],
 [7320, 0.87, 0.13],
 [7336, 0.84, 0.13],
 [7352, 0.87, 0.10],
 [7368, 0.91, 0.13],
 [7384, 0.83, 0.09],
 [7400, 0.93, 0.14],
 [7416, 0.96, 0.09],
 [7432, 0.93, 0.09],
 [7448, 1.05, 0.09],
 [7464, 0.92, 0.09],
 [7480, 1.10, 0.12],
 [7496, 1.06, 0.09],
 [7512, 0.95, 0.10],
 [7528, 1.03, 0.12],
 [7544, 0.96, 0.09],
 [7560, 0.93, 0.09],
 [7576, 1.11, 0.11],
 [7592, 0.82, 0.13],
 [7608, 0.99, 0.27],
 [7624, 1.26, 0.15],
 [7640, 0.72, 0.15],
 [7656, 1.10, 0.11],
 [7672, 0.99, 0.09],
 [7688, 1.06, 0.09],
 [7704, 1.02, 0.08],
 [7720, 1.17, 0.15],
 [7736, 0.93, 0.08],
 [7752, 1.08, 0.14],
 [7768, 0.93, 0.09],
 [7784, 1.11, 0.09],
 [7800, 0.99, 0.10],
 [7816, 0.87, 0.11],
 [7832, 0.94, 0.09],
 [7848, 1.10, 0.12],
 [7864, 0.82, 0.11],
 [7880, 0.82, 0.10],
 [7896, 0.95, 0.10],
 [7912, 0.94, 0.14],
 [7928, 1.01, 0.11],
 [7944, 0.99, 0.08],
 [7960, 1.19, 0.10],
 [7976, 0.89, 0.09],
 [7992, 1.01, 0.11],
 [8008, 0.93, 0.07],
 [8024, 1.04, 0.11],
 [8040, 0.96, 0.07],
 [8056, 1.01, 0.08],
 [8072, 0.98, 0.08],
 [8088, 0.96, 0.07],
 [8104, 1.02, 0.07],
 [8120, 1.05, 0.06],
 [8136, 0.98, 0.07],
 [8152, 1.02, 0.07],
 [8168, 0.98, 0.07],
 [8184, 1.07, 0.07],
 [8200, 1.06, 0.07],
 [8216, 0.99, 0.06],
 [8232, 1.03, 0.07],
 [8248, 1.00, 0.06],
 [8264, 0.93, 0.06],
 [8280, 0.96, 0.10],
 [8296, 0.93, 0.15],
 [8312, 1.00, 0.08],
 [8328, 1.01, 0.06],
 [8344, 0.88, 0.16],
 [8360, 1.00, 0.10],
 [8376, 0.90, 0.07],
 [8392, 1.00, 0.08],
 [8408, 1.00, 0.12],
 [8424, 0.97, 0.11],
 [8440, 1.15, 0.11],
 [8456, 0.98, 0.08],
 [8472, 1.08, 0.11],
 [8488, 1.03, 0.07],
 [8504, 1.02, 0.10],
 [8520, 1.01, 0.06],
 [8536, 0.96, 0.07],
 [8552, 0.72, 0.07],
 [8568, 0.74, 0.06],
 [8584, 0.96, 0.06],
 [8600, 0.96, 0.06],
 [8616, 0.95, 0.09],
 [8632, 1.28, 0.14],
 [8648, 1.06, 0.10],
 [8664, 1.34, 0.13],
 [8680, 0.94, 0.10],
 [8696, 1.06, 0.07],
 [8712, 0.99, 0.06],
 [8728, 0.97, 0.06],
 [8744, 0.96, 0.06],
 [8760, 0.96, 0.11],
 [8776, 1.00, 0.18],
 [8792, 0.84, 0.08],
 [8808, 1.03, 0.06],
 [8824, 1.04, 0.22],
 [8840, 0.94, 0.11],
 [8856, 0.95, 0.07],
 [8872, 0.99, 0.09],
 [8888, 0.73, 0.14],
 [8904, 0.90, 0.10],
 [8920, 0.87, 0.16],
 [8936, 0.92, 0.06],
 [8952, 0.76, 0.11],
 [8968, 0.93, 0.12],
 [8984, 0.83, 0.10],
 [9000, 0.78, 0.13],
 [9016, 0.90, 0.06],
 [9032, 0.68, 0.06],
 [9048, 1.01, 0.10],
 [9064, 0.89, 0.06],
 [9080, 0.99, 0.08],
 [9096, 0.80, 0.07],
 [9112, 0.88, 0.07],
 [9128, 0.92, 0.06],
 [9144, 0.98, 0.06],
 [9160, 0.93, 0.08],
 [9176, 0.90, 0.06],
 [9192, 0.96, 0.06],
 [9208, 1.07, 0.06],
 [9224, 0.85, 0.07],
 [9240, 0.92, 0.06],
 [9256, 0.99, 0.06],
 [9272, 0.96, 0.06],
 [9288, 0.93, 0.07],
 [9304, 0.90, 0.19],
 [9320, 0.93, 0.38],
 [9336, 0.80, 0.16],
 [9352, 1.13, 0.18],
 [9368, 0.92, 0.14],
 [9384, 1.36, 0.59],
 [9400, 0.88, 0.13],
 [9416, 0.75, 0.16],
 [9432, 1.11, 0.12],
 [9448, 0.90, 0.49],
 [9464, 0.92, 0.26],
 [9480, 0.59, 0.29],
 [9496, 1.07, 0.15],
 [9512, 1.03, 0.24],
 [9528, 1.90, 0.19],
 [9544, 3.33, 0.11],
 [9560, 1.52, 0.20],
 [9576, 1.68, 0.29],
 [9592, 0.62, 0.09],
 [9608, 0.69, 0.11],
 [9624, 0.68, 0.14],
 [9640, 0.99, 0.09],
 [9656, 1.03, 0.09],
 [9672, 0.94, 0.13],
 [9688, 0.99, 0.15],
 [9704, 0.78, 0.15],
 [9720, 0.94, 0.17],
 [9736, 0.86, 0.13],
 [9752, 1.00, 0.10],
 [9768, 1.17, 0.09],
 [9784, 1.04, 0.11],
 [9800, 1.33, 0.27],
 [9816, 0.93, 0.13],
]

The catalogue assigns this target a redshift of 0.453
